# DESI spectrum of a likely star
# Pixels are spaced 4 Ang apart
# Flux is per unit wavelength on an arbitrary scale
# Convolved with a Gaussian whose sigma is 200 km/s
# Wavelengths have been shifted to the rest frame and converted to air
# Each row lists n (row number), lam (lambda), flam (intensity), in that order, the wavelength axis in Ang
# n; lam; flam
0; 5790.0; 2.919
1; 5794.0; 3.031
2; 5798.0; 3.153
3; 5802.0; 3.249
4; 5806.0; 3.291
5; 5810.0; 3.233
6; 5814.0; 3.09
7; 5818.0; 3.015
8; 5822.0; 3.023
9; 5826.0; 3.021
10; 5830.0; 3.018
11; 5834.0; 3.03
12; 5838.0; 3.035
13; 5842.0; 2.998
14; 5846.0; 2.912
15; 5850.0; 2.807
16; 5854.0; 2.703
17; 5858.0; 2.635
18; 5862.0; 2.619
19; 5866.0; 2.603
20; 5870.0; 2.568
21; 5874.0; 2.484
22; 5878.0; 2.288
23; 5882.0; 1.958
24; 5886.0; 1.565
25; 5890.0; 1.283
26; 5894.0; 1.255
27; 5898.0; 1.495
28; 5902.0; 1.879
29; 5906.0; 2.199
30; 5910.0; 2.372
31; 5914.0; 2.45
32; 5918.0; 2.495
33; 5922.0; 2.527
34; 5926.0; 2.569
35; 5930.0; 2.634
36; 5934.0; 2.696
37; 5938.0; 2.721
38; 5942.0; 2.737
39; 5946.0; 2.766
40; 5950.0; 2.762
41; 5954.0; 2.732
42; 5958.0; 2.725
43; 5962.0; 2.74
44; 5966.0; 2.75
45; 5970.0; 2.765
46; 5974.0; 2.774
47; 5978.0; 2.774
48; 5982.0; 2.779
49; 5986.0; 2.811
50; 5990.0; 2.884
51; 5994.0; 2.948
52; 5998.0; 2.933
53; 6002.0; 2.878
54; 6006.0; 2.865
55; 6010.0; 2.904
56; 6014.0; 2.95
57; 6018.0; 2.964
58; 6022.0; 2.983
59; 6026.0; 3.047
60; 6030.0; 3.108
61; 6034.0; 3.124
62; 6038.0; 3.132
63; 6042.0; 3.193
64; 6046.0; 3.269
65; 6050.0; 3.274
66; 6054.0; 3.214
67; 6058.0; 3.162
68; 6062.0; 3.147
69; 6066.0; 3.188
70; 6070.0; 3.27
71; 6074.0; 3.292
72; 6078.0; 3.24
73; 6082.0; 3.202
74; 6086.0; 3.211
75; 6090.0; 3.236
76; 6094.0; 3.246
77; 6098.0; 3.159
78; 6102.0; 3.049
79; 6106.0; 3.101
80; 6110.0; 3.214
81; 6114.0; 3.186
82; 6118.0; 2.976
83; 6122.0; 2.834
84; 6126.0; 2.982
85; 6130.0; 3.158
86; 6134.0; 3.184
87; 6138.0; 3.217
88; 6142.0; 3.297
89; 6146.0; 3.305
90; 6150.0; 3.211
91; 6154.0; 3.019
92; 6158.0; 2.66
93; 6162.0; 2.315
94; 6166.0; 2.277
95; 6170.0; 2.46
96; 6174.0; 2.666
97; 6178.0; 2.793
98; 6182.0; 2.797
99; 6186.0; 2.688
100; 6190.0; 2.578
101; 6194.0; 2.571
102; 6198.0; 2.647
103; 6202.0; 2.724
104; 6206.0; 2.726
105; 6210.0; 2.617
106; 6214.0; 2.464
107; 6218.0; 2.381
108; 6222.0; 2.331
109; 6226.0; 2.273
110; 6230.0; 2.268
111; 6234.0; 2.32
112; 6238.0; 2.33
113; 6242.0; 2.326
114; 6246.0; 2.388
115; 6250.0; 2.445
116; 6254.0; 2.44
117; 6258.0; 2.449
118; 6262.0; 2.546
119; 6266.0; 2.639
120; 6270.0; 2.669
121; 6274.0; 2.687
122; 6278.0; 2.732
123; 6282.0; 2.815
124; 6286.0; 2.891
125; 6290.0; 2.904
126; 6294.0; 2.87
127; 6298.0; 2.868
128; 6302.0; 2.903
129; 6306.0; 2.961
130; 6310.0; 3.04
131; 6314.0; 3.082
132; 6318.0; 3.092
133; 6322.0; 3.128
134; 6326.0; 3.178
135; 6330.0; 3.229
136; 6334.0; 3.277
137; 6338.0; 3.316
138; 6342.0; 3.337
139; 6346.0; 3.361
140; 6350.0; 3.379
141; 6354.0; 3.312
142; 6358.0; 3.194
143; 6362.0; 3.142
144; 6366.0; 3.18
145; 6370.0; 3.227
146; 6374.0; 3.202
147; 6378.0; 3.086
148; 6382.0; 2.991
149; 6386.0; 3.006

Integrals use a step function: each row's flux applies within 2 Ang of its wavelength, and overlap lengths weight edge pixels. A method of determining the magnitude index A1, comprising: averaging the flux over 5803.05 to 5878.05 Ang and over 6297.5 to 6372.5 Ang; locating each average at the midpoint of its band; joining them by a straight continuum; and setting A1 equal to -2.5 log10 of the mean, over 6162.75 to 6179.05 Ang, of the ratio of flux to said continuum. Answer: 0.218 mag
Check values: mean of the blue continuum 2.88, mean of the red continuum 3.17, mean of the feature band 2.52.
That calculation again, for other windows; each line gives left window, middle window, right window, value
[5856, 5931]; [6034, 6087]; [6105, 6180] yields -0.19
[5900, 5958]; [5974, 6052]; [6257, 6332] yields -0.14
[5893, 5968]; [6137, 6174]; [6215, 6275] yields -0.17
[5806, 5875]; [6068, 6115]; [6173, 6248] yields -0.21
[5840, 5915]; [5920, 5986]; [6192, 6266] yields -0.18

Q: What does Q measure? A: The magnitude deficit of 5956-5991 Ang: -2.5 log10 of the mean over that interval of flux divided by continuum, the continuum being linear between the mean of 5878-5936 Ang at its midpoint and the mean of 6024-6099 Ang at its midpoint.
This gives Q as -0.08 mag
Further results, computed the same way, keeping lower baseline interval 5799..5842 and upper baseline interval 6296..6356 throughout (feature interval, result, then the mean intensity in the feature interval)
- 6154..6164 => 0.21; 2.59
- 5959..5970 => 0.14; 2.75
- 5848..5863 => 0.15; 2.7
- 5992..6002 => 0.07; 2.93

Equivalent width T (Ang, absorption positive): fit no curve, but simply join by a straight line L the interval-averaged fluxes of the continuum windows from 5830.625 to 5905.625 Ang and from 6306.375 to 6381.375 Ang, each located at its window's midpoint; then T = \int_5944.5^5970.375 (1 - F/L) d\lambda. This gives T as -2.5 Ang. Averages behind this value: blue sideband 2.35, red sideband 3.2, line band 2.75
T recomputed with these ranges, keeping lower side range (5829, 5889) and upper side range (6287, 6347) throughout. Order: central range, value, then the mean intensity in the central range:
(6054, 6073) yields -2.6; 3.2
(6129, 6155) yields -2.7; 3.21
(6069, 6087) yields -2.6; 3.24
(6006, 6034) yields -2.3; 2.99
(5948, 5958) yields -0.2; 2.74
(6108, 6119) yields -1.0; 3.14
